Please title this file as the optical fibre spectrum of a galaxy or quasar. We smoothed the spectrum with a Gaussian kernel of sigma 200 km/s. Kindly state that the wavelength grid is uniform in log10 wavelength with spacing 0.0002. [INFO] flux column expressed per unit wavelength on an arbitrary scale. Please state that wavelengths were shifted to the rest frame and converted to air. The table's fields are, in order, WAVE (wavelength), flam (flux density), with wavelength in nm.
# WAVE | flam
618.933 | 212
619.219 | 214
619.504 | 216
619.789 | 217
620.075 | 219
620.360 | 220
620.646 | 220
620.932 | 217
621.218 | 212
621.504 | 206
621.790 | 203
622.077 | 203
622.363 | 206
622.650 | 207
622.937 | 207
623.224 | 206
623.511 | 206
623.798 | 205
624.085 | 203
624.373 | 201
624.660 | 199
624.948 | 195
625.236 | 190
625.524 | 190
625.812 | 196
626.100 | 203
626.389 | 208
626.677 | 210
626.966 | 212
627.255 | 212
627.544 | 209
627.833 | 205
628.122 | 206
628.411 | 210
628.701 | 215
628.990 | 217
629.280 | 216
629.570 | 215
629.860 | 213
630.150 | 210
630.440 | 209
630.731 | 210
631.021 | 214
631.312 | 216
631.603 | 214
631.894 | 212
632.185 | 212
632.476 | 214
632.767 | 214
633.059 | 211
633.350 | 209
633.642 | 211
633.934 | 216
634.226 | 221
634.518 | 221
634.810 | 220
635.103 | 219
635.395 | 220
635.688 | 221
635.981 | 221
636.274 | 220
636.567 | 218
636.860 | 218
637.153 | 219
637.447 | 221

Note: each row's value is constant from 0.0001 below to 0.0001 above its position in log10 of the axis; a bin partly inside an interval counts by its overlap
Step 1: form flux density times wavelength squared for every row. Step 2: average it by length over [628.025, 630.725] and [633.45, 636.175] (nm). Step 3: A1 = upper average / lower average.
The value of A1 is 1.05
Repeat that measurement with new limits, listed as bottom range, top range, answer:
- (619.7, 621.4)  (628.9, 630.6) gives 1.01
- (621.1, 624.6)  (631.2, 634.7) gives 1.08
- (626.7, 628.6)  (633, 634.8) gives 1.05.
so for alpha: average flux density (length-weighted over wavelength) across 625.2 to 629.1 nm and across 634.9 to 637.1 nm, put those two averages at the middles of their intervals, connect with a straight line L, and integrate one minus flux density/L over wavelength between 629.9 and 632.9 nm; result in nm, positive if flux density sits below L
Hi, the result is 0.00 nm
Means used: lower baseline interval 206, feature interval 213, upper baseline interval 220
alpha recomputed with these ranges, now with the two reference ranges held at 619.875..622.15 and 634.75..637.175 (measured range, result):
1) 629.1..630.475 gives 0.02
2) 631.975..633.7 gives 0.05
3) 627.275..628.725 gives 0.05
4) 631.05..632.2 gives 0.02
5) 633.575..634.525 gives 0.01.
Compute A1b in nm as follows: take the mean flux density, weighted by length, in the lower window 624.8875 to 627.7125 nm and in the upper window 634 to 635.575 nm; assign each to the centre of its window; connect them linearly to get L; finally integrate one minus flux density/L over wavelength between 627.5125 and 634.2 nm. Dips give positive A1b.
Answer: -0.01 nm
